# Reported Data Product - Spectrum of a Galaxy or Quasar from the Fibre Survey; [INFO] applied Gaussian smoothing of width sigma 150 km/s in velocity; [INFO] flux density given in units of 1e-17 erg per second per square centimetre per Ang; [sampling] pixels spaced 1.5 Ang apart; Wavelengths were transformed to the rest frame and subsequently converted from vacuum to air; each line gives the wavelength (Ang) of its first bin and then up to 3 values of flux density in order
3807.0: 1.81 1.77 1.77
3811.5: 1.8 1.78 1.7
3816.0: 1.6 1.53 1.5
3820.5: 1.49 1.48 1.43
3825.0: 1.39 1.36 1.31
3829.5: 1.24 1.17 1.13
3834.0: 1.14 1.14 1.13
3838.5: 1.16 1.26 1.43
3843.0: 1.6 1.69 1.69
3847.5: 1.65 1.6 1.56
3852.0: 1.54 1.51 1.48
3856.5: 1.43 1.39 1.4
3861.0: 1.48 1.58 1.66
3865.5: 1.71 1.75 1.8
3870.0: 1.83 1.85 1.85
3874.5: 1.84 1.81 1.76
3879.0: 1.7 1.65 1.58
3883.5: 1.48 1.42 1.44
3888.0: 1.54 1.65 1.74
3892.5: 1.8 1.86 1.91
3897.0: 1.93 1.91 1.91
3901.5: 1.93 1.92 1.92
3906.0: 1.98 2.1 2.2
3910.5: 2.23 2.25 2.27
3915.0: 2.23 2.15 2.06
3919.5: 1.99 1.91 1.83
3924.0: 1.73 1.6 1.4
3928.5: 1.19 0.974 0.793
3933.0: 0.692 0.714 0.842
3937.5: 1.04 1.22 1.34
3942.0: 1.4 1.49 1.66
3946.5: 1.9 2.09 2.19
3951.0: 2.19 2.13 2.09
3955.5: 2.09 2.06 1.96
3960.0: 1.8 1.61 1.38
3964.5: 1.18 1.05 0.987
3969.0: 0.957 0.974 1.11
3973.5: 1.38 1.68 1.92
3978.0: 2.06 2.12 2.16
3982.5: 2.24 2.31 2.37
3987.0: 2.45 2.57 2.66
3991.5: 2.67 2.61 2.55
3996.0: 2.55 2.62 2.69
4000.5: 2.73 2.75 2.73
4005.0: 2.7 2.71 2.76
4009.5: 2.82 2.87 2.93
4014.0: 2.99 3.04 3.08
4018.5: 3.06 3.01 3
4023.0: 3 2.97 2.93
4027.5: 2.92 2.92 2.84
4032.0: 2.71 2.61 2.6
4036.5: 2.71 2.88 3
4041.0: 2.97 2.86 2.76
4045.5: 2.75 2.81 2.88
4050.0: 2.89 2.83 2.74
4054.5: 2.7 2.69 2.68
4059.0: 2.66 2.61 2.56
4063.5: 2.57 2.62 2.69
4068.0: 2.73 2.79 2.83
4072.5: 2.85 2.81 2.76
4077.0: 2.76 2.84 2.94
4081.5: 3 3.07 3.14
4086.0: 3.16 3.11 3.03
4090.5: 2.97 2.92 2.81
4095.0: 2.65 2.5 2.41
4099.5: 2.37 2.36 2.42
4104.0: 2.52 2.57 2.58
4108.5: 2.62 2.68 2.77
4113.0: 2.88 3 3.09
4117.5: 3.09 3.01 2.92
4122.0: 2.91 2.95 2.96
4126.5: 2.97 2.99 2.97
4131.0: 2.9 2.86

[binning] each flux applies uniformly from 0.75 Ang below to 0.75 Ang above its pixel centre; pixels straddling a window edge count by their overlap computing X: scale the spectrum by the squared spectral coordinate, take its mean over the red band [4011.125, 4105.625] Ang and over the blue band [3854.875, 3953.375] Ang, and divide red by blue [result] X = 1.8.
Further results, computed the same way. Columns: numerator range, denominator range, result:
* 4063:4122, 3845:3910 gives 1.81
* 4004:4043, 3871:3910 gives 1.71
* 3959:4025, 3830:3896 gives 1.58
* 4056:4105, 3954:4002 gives 1.45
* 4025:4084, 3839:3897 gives 1.88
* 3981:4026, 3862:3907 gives 1.65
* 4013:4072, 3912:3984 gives 1.82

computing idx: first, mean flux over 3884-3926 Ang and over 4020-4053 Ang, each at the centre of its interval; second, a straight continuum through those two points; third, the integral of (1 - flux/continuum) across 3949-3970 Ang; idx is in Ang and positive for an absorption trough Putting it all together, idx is 5.6 Ang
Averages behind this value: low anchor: 1.91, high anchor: 2.85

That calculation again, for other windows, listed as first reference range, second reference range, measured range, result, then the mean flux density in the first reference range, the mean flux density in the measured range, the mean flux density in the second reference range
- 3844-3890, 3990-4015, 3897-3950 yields 9.54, 1.62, 1.69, 2.73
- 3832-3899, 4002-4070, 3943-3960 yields 1.71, 1.59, 1.99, 2.81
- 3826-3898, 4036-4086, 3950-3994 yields 7.02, 1.56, 1.89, 2.81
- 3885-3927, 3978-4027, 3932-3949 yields 6.87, 1.91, 1.31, 2.7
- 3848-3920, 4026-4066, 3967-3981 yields 4.94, 1.78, 1.51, 2.76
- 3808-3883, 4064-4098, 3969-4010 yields 0.91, 1.54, 2.3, 2.85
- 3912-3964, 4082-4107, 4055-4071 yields -0.89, 1.65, 2.67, 2.75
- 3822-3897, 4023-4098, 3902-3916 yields -1.96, 1.54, 2.12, 2.81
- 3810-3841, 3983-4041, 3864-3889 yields 1.14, 1.4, 1.69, 2.77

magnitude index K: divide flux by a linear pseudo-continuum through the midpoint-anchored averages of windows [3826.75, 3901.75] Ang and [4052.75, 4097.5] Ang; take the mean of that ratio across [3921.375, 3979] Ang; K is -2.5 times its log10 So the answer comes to 0.36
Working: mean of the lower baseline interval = 1.58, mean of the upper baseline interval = 2.8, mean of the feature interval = 1.5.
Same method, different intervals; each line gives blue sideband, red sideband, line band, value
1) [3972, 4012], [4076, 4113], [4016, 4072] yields -0.09 mag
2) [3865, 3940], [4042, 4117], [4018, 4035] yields -0.18 mag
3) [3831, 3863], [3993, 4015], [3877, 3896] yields 0.07 mag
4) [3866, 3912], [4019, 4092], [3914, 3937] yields 0.34 mag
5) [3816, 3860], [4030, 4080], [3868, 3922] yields -0.06 mag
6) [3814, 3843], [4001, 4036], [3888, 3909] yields 0.01 mag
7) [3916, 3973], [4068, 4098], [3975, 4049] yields -0.23 mag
